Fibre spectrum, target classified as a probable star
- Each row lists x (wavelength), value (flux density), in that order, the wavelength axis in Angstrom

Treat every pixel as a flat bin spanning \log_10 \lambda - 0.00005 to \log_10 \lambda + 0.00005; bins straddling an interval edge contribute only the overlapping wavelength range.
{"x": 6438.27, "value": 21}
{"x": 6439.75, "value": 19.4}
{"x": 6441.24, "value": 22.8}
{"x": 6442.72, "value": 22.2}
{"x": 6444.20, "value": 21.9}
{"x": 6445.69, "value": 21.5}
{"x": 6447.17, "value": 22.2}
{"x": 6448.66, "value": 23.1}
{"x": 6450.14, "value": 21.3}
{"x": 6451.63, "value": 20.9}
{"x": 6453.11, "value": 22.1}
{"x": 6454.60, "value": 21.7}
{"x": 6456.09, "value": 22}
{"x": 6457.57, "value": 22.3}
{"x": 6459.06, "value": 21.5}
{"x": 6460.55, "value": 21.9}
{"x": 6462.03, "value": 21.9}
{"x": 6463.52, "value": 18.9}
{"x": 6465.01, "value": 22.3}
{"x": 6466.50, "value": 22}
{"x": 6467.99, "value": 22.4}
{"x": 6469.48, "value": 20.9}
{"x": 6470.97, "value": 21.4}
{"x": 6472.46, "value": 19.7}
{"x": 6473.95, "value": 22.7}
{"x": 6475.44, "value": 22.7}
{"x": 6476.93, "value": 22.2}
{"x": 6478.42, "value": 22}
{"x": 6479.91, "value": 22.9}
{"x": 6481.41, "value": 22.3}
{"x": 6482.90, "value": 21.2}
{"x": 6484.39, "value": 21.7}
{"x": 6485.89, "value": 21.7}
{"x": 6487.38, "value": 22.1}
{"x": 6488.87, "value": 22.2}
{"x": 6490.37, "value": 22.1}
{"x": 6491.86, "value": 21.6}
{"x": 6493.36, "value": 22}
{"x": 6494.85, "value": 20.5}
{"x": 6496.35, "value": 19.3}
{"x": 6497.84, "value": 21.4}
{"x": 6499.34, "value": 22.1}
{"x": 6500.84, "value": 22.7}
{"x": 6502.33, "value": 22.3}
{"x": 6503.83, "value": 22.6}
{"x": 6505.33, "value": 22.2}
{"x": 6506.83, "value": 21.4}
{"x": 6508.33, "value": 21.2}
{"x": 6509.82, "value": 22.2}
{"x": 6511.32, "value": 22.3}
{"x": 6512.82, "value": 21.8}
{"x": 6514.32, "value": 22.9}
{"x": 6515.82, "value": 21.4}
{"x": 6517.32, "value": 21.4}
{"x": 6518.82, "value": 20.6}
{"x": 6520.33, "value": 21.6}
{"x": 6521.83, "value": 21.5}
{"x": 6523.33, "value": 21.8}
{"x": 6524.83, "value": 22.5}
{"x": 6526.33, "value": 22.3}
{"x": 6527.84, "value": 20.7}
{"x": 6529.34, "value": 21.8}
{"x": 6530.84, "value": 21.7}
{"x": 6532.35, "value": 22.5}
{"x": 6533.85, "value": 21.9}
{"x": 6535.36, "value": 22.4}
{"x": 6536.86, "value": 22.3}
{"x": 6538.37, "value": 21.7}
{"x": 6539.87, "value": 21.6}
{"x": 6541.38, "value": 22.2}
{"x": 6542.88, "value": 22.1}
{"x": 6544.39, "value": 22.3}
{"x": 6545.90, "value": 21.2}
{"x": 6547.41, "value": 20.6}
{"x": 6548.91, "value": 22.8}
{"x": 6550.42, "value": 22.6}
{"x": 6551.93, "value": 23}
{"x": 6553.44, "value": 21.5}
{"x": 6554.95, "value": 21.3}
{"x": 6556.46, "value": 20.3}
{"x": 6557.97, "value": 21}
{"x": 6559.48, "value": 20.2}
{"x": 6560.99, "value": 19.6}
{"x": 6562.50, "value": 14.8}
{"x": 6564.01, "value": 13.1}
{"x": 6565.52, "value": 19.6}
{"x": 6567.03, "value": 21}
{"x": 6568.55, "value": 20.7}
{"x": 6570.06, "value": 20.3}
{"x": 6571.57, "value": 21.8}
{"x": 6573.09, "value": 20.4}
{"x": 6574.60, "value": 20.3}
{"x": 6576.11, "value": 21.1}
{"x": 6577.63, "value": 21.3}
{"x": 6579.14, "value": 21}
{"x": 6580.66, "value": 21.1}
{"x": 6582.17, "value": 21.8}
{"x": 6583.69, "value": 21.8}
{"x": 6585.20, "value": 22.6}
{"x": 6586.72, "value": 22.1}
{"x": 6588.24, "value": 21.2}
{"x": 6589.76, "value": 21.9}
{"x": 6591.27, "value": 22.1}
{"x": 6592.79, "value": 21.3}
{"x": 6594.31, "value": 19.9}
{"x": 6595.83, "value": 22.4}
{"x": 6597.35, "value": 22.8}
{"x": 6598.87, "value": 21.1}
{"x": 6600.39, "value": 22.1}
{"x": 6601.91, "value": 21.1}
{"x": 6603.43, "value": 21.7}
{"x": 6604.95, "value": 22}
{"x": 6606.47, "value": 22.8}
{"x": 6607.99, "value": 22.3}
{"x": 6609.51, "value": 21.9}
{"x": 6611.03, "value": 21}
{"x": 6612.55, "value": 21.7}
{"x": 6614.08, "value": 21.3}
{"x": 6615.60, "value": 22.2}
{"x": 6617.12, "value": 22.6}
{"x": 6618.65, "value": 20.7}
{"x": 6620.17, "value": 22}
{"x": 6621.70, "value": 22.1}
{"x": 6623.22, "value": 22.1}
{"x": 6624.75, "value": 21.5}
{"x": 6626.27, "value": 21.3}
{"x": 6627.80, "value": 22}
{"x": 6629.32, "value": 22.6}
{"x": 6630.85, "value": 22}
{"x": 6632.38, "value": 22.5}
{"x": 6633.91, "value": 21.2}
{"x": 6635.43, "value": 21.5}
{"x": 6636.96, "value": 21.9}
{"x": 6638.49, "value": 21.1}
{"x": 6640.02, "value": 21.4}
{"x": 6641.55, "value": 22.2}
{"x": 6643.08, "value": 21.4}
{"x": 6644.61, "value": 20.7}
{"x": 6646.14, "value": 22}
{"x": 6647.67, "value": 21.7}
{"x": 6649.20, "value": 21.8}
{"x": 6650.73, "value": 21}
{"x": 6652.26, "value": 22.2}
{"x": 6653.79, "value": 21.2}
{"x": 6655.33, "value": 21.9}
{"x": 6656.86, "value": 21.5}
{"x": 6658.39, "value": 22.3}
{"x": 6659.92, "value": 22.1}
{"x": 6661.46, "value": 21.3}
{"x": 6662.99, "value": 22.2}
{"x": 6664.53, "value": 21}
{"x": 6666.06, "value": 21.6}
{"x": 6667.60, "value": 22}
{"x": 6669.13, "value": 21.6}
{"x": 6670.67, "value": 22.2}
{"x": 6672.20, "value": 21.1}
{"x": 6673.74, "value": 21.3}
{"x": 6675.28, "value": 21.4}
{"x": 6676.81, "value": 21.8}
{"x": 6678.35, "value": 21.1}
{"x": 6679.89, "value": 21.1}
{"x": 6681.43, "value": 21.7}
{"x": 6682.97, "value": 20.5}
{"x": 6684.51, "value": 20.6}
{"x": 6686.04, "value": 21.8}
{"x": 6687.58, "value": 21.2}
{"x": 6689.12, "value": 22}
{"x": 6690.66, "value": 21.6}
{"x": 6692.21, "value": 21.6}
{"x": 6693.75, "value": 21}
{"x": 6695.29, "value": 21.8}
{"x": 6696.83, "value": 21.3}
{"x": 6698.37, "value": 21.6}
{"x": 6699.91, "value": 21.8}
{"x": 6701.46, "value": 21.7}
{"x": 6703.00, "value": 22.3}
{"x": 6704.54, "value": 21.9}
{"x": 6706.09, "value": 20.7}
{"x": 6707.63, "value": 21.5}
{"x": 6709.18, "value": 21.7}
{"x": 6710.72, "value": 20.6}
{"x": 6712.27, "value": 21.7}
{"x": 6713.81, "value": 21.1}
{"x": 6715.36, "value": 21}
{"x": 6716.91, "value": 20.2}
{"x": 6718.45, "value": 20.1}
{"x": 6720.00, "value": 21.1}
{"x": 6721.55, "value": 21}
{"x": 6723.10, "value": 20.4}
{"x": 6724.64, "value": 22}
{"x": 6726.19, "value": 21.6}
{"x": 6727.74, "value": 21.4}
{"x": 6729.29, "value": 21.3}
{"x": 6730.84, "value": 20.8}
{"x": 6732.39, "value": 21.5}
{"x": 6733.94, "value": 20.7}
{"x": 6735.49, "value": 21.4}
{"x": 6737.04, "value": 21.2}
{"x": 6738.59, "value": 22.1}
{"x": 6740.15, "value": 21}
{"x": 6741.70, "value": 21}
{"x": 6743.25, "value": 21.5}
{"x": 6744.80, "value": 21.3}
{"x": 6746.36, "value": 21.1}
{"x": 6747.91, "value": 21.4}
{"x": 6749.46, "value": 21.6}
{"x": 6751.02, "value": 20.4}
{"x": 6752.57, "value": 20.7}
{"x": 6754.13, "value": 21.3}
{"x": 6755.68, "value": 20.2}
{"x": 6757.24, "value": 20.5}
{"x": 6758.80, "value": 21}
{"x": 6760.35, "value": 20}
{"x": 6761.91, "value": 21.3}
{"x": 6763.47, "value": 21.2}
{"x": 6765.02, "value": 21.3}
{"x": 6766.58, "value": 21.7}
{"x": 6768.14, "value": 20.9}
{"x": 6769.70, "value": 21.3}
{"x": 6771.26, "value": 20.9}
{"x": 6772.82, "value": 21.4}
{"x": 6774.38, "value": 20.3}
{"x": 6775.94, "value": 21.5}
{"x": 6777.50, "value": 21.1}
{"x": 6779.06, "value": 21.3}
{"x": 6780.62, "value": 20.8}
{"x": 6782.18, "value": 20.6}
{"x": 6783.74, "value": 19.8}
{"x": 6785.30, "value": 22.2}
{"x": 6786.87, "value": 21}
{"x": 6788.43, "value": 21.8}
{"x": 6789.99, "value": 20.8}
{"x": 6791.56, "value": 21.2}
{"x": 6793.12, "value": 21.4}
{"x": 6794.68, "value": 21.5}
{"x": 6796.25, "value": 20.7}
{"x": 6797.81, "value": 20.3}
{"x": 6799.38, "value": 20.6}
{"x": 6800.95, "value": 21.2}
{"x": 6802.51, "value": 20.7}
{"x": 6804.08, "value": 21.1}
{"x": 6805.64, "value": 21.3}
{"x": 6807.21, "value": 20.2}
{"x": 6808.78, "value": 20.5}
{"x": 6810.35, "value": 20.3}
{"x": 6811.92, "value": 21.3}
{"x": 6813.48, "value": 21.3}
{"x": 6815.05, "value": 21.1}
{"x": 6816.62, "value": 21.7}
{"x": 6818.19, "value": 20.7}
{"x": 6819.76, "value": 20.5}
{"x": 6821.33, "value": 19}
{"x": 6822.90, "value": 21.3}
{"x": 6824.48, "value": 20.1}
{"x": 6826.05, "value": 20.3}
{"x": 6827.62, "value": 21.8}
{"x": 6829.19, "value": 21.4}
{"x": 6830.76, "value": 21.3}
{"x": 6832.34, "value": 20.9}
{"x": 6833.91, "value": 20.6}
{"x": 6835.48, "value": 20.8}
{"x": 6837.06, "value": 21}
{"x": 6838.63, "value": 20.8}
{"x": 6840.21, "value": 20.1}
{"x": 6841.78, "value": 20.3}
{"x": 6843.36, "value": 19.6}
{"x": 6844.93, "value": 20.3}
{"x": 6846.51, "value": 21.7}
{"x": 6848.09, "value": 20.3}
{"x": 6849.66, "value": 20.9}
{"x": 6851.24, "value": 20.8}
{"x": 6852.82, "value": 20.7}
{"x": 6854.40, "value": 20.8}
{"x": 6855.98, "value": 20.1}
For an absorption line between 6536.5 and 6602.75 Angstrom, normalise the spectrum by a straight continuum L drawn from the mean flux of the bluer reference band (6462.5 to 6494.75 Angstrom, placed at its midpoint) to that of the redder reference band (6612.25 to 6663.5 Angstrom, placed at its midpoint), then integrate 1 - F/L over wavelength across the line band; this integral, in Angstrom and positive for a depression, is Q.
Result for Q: 2.1 Angstrom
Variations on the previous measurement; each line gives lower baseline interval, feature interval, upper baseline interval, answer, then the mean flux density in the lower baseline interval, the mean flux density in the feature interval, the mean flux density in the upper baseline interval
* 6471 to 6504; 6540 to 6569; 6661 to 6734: 1.5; 21.8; 20.5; 21.4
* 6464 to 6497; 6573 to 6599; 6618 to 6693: 0.2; 21.7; 21.5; 21.6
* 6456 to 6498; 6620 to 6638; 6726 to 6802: -0.4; 21.7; 21.9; 21.1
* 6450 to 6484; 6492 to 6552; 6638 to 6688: -0.4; 21.7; 21.8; 21.5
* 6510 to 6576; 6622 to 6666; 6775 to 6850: -1.4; 21.2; 21.7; 20.9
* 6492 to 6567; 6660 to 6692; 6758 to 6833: -0.5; 21.3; 21.5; 21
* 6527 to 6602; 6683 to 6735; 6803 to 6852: -0.9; 21.2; 21.3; 20.8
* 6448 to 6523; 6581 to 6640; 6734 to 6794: -0.9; 21.7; 21.8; 21.1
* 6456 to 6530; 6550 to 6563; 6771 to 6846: 0.6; 21.7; 20.5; 20.9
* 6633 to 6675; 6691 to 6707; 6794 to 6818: -0.1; 21.6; 21.6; 20.9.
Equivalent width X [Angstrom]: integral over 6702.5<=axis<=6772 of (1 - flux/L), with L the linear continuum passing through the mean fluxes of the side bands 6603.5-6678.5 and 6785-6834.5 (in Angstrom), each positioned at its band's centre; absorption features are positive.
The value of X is 0.5 Angstrom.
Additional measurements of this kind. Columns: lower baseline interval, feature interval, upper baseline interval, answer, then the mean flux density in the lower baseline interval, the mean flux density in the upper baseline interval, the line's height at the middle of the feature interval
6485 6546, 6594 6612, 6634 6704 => -0.1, 21.8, 21.6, 21.7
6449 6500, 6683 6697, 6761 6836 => -0.1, 21.7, 21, 21.2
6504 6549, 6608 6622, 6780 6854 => -0.1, 21.8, 20.8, 21.5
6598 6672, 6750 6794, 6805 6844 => 0.0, 21.7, 20.7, 21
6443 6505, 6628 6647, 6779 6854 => -0.4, 21.8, 20.8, 21.3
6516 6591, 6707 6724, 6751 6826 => 0.0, 21.2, 20.9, 21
